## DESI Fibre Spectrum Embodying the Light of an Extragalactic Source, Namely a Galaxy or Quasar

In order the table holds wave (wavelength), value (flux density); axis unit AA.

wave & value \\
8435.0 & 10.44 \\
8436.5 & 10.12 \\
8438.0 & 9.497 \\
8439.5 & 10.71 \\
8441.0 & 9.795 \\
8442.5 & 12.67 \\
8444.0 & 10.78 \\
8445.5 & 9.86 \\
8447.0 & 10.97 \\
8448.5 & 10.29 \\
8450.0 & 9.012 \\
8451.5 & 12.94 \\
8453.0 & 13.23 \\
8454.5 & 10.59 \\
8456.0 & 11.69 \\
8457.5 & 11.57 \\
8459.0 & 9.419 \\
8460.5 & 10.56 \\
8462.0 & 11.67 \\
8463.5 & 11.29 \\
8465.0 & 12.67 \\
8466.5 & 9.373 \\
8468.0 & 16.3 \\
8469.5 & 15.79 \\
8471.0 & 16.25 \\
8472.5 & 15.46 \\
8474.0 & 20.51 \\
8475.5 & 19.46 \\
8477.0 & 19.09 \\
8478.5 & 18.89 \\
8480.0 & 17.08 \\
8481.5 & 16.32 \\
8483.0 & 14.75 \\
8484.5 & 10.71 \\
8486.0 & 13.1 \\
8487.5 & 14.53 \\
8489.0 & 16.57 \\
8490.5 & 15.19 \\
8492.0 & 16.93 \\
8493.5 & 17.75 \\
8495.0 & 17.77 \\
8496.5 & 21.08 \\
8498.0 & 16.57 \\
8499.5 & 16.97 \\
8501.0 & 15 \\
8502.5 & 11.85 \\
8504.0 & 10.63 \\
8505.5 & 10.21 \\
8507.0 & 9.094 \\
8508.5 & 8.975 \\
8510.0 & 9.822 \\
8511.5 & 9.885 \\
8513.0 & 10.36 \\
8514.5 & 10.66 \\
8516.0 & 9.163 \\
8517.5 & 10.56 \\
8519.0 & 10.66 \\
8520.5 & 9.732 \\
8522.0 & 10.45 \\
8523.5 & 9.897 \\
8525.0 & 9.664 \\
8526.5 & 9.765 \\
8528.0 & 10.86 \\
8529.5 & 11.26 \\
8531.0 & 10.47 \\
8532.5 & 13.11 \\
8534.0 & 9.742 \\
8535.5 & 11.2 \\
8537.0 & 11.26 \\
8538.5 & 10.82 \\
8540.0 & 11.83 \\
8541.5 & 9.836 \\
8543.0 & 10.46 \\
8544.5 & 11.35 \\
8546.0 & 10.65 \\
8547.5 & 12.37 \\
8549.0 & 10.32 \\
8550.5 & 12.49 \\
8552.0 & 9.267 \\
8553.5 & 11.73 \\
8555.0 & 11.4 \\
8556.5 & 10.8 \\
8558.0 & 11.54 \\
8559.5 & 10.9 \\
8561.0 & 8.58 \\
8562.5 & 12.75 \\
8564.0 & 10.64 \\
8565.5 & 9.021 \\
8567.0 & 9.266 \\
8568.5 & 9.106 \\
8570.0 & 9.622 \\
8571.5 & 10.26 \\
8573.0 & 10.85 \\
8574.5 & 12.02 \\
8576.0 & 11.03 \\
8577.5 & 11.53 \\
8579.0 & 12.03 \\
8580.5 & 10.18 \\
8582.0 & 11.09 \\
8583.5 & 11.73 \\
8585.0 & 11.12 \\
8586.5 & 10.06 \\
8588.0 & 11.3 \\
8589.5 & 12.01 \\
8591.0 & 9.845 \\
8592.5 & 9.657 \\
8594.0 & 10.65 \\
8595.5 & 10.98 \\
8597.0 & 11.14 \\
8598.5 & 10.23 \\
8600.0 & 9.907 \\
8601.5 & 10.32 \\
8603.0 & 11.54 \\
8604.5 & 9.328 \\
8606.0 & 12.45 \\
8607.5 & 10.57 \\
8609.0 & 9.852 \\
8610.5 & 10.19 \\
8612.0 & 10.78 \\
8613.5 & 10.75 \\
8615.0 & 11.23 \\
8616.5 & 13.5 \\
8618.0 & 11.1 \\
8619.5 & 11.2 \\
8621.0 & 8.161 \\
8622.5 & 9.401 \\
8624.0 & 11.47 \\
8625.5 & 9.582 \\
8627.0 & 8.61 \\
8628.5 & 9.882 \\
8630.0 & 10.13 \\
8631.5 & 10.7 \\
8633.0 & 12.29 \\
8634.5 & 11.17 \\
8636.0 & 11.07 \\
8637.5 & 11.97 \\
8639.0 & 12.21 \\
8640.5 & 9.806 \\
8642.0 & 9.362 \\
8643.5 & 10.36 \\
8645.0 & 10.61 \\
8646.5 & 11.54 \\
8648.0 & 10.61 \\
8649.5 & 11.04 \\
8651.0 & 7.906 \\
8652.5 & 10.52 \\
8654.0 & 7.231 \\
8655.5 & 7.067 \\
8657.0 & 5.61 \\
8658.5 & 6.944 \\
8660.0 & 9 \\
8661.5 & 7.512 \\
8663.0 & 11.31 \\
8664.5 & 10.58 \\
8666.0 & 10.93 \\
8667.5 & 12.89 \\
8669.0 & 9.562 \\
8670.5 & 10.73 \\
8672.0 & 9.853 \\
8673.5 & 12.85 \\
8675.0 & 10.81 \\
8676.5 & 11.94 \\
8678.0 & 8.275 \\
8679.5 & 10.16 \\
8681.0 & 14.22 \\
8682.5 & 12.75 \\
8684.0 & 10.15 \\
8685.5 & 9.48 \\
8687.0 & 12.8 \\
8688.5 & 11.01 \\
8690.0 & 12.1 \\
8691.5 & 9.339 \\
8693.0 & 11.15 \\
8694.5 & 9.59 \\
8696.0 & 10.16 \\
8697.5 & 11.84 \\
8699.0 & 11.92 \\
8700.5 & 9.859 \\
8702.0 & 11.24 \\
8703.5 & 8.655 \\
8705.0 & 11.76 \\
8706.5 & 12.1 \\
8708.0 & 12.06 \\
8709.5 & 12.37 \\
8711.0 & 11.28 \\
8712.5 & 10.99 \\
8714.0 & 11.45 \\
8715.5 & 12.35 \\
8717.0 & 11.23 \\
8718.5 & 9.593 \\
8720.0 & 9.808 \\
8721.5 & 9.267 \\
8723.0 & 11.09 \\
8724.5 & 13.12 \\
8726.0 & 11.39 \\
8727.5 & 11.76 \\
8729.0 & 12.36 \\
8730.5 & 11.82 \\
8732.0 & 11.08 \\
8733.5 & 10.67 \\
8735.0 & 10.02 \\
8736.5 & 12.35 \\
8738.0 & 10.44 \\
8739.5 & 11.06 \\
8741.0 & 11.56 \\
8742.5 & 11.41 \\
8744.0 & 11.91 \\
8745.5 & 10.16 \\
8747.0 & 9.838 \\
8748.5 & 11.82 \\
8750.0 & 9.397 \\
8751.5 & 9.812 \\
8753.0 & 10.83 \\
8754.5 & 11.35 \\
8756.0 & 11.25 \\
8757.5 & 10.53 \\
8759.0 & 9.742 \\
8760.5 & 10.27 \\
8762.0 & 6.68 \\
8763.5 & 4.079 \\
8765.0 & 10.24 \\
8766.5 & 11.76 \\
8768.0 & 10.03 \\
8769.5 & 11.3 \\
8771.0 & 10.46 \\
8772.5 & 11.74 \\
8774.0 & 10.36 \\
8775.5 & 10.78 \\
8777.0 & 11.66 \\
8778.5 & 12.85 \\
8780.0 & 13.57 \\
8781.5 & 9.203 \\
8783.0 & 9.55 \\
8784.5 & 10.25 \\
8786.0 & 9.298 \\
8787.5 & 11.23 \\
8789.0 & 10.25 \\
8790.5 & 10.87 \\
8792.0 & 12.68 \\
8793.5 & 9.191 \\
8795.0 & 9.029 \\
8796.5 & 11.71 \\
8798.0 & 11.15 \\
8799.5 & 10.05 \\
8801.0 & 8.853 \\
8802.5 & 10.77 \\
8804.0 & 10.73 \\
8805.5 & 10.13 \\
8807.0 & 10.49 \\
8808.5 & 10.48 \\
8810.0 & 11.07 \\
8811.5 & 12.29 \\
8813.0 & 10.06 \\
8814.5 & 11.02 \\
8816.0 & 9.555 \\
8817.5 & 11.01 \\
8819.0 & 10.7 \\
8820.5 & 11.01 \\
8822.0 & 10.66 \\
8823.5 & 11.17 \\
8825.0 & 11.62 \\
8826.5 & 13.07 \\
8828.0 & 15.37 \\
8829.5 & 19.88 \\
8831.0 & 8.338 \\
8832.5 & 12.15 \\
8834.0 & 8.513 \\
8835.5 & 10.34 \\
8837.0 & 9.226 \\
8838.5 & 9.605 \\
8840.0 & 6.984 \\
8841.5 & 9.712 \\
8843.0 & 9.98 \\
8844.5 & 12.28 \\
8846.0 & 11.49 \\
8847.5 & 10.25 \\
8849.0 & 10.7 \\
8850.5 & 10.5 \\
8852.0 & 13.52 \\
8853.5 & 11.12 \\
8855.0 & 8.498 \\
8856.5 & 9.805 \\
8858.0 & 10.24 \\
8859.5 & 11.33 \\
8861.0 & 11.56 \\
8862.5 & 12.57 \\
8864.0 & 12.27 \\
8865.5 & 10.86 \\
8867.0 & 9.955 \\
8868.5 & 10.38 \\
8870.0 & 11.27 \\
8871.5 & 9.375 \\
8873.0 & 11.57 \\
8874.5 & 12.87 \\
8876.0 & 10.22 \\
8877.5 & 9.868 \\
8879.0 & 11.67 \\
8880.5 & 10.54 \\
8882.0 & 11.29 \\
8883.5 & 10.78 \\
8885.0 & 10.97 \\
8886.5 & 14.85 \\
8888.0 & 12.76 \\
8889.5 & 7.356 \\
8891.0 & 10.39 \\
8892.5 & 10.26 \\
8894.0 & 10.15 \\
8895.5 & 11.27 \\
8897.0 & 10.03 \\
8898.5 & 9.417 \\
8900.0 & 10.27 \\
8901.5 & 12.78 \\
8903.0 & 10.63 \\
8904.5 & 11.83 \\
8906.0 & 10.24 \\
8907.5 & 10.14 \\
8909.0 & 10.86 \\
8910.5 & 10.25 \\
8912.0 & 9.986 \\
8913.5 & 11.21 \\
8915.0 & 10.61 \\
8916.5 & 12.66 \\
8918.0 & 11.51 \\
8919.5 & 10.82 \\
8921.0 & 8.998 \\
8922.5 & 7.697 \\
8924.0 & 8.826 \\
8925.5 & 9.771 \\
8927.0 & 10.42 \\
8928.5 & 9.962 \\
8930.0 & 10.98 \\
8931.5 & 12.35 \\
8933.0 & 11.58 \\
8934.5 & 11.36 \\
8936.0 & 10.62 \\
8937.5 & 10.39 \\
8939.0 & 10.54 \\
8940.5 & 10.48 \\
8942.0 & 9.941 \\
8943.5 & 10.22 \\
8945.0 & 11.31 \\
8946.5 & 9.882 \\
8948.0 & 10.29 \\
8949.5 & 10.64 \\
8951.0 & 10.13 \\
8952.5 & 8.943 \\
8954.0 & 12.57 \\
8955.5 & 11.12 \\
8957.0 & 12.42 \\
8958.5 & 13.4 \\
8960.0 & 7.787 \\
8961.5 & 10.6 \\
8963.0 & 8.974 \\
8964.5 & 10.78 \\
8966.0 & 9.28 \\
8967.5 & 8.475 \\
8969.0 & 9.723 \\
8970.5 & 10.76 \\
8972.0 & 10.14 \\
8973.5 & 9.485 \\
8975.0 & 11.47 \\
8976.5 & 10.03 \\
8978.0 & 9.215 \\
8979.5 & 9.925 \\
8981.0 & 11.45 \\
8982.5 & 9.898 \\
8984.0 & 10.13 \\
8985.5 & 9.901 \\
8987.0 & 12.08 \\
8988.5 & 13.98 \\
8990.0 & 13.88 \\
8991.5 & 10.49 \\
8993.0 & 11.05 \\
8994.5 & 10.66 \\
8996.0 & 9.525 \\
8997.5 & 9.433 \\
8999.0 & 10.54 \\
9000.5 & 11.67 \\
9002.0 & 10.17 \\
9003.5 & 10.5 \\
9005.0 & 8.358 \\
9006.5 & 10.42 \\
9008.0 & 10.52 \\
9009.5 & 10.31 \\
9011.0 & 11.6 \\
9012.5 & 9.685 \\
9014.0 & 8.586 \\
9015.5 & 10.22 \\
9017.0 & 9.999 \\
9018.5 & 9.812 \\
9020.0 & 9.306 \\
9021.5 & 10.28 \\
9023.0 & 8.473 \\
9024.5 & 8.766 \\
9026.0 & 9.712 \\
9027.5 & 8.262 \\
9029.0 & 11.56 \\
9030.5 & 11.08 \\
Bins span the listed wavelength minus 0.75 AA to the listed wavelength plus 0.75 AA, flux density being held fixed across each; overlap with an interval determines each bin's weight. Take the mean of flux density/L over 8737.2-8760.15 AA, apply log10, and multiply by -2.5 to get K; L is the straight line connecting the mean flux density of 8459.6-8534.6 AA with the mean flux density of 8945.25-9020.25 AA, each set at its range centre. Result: 0.10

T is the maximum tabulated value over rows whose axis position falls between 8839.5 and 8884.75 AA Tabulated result 13.52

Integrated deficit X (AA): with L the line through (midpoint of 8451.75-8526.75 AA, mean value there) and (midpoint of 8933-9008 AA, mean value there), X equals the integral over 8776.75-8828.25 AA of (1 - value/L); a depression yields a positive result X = 2.77 AA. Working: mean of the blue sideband 13.3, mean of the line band 10.9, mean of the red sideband 10.5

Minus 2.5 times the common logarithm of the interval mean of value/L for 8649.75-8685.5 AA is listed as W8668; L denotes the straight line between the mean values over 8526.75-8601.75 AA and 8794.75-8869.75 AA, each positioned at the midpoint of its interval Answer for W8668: 0.09 mag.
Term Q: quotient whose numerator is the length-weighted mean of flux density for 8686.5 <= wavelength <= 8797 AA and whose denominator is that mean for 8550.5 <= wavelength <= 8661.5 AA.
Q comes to 1.04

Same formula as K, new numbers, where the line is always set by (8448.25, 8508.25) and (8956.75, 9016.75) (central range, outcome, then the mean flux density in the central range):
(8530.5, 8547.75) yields 0.24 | 11.1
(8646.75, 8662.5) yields 0.45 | 8.49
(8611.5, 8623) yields 0.22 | 10.8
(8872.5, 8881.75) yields 0.01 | 11.1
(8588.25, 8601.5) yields 0.25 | 10.6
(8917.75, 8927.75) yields 0.13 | 9.63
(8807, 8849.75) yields 0.06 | 11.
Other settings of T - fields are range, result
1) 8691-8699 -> 11.92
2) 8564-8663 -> 13.5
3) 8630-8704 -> 14.22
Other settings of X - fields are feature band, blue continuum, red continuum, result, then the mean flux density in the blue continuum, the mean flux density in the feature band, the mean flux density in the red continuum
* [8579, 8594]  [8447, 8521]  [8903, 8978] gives 2.3 AA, 13.4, 10.8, 10.4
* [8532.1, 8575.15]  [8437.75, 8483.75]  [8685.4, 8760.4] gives 5.7 AA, 13.2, 10.8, 11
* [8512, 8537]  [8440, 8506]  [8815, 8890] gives 5.6 AA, 13.9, 10.5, 11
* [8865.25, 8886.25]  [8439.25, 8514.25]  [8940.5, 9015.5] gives 0.3 AA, 13.4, 10.9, 10.5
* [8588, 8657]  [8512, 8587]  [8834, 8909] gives 2.0 AA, 10.7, 10.4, 10.7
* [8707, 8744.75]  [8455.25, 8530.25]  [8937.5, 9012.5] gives 2.0 AA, 13.3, 11.3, 10.5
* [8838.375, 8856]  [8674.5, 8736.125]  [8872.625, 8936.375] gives 0.7 AA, 11.1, 10.4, 10.8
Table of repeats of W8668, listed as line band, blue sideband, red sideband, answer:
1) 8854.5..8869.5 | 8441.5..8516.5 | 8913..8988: 0.02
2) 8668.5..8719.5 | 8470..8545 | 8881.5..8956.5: 0.09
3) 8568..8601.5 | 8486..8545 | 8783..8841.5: 0.10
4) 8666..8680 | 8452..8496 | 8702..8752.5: 0.10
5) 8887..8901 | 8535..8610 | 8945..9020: 0.02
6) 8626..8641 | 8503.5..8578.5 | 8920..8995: -0.02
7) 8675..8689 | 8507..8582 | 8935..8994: -0.06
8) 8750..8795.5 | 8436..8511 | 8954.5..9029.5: 0.13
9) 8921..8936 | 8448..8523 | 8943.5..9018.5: 0.05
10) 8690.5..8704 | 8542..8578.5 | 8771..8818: 0.02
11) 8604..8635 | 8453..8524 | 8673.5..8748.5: 0.14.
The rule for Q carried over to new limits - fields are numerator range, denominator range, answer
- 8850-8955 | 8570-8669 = 1.03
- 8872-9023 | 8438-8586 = 0.87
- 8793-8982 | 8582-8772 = 1.01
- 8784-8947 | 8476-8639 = 0.93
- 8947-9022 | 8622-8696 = 1.01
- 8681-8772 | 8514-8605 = 1.01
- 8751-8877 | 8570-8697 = 1.02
